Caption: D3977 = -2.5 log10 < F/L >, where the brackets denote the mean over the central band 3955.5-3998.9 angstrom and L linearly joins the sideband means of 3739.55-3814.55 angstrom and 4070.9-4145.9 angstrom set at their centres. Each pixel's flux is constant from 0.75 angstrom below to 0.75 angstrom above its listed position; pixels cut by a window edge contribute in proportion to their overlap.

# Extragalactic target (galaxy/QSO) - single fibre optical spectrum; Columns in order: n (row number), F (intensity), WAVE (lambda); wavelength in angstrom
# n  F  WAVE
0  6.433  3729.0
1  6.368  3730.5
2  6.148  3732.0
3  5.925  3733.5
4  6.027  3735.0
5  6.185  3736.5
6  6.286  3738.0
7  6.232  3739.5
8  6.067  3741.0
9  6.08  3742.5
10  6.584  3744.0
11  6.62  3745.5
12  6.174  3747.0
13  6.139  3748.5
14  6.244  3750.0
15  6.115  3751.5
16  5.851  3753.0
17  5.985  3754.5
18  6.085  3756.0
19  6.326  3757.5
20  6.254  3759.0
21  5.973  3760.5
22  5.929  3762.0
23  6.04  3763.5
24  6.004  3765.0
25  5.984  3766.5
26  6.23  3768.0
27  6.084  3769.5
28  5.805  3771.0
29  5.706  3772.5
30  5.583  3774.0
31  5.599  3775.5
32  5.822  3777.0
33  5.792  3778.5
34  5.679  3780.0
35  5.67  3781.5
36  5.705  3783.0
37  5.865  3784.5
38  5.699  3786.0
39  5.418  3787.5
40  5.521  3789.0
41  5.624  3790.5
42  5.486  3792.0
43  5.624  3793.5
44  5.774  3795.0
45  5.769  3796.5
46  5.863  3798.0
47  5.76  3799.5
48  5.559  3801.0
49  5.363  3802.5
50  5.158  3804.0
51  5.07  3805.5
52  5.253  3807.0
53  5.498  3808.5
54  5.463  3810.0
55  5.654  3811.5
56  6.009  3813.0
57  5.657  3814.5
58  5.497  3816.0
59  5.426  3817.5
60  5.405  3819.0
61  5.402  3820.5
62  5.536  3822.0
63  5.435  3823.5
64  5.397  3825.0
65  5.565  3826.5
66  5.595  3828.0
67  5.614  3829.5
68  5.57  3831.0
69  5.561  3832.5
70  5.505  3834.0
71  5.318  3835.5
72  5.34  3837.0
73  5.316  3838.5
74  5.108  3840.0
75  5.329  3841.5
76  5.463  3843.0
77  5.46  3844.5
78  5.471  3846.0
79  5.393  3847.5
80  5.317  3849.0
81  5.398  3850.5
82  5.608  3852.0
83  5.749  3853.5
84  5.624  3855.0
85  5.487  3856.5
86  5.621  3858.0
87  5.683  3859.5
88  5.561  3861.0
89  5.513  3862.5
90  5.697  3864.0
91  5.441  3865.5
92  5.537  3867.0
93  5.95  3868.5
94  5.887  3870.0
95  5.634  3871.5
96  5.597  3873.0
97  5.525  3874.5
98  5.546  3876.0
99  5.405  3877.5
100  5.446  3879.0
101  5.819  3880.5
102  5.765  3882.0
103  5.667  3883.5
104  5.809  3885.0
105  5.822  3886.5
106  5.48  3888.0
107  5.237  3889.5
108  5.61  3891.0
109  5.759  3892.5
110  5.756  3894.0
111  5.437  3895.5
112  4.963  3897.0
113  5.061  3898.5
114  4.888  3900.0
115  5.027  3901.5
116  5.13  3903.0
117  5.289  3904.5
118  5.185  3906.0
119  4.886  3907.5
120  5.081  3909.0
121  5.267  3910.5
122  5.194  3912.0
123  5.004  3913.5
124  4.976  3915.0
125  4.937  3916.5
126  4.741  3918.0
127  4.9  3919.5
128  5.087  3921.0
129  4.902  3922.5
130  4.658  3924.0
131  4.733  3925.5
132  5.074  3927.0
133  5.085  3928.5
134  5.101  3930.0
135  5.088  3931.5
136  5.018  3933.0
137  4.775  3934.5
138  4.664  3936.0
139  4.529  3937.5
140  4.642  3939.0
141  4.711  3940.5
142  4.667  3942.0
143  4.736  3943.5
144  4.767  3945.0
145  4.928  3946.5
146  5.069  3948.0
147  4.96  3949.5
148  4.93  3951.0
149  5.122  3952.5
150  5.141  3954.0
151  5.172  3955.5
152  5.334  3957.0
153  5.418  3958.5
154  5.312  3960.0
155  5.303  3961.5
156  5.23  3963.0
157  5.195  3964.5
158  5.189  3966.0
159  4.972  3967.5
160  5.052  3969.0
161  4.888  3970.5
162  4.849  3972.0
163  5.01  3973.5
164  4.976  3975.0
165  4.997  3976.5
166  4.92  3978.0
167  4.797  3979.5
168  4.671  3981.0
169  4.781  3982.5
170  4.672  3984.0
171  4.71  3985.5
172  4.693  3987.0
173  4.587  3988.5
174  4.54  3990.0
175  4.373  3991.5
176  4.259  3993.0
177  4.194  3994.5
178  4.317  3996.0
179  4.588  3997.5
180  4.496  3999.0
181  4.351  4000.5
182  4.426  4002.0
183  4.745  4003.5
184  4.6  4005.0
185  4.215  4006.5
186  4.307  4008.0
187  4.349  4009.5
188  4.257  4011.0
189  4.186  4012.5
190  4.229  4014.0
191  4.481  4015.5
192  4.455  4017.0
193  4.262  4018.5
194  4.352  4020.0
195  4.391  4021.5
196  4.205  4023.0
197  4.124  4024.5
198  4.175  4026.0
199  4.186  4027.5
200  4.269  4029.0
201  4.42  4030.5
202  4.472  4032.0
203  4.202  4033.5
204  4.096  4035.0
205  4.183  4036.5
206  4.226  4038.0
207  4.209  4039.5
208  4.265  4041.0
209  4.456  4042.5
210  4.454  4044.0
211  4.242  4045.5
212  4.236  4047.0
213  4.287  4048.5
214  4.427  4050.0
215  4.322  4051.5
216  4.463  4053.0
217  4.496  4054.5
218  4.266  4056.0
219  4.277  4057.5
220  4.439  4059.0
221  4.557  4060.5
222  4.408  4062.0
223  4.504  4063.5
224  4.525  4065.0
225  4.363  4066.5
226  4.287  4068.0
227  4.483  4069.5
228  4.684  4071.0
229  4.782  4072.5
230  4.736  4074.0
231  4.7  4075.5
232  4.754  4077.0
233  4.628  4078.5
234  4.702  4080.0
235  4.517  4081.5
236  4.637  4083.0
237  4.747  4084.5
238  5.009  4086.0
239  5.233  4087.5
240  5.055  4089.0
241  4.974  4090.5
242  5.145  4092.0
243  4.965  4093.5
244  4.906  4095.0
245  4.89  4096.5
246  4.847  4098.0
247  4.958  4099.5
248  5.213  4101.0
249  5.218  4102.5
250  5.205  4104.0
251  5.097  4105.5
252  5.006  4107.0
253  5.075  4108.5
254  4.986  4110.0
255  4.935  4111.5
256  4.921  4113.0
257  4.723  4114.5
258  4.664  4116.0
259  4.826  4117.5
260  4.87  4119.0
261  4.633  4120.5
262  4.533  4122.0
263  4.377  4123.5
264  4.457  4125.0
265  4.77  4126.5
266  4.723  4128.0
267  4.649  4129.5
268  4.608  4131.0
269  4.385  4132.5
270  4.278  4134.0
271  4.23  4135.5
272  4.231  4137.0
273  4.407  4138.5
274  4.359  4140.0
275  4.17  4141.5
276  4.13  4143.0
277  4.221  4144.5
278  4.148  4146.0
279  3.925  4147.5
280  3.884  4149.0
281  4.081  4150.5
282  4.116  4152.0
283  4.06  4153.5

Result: 0.07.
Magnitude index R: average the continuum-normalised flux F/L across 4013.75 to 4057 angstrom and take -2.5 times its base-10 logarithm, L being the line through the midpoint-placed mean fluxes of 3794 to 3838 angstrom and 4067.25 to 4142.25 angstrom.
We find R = 0.15 mag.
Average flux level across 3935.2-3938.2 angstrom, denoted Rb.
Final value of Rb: 4.6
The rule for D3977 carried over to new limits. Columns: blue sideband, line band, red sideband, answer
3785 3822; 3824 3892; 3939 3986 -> -0.04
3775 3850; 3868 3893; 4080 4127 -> -0.05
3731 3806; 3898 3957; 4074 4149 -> 0.08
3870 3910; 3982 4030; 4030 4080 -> 0.08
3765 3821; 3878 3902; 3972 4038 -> -0.08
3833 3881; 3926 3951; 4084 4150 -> 0.09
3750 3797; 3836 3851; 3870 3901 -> 0.06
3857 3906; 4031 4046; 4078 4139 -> 0.17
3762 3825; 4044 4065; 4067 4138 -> 0.12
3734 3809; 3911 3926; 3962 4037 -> 0.02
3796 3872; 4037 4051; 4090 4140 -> 0.15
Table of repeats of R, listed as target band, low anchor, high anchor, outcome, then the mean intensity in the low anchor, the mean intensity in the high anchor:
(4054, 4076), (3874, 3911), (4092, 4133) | 0.11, 5.39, 4.84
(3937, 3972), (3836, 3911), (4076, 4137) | 0.05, 5.46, 4.8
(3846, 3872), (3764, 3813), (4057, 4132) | -0.03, 5.67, 4.76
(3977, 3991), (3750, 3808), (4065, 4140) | 0.09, 5.77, 4.75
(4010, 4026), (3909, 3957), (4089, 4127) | 0.15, 4.93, 4.89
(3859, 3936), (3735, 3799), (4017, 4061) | -0.03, 5.94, 4.31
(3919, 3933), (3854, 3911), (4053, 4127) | 0.08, 5.48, 4.75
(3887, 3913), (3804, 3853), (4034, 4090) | -0.02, 5.45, 4.5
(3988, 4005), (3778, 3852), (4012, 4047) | 0.01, 5.52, 4.28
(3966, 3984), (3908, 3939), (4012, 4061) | -0.06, 4.93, 4.31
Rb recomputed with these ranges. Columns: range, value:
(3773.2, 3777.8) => 5.67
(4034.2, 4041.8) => 4.2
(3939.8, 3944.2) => 4.7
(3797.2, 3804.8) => 5.54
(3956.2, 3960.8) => 5.35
